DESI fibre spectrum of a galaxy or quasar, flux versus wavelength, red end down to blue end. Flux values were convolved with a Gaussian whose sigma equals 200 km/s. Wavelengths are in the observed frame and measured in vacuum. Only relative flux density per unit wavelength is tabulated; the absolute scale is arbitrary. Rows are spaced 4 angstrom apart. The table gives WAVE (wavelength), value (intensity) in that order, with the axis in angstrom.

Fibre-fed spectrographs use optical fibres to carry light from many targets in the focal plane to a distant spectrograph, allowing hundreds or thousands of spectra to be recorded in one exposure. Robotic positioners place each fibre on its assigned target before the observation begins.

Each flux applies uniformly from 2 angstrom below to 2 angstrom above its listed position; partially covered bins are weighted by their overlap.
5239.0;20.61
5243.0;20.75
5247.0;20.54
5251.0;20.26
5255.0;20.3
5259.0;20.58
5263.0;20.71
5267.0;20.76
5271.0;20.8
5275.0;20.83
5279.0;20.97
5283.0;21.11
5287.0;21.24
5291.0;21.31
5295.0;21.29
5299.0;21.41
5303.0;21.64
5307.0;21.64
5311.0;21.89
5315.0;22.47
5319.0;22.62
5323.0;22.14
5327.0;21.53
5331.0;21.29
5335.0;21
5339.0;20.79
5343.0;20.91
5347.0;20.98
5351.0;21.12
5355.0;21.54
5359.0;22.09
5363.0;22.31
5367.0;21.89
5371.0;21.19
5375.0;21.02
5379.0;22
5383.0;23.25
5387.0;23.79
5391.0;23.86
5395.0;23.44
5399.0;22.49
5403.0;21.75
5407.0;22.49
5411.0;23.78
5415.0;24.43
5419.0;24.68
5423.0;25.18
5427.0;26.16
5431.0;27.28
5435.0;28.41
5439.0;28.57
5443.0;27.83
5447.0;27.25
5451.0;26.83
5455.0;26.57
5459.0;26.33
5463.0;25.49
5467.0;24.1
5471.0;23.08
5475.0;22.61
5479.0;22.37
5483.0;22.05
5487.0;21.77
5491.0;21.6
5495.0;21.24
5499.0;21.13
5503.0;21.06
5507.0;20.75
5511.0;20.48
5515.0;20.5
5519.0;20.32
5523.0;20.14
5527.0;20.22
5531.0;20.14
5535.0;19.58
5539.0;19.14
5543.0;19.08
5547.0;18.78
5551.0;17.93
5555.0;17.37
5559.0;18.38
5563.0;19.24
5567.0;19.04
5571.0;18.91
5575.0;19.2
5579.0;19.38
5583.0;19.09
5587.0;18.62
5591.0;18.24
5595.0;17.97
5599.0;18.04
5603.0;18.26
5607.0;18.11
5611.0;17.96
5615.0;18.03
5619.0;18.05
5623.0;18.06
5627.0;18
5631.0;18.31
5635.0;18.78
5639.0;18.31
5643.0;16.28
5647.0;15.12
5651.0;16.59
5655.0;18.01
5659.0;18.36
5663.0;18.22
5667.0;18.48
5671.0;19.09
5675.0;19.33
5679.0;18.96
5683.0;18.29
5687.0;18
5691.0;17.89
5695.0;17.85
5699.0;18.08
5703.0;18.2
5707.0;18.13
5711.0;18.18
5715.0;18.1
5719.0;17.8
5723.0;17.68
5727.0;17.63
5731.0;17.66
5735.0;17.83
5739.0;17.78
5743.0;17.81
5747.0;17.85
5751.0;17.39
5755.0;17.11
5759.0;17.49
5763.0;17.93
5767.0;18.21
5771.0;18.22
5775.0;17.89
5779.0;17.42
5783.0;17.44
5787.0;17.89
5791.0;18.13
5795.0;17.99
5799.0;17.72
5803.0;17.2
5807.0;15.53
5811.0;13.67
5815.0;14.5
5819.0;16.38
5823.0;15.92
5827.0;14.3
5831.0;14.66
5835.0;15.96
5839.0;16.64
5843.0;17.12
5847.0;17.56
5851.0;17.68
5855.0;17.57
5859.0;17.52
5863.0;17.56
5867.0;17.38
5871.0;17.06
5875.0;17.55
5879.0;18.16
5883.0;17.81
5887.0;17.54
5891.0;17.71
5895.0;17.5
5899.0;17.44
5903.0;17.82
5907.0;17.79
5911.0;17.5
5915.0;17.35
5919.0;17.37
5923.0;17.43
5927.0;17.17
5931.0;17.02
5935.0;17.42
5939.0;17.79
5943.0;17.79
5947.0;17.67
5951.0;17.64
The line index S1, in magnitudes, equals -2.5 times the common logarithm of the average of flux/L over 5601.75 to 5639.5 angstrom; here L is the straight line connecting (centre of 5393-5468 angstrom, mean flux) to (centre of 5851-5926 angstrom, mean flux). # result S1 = 0.22 mag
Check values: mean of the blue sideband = 25.4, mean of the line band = 18.2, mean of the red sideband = 17.6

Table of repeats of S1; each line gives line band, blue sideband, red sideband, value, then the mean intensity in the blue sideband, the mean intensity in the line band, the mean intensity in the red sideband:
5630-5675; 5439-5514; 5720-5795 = 0.12 mag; 23.6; 17.8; 17.7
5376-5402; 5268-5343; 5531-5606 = -0.12 mag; 21.4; 23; 18.7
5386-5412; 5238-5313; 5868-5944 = -0.14 mag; 21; 23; 17.5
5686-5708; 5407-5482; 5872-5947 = 0.18 mag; 25.5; 18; 17.6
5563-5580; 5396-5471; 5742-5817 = 0.16 mag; 25.4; 19.1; 17.2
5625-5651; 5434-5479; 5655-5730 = 0.15 mag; 25.9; 17.4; 18.2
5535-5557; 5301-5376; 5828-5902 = 0.07 mag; 21.6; 18.6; 17.2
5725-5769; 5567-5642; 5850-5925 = 0.02 mag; 18.4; 17.7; 17.6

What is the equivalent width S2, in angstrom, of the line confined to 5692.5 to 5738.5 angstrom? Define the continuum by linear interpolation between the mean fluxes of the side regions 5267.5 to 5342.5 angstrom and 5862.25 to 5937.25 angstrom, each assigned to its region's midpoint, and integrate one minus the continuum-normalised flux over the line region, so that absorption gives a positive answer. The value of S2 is 2.0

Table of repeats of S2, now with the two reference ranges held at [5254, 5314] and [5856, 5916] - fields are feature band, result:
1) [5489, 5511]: -1.4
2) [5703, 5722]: 0.6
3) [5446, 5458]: -4.0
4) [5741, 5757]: 0.7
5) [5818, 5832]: 2.1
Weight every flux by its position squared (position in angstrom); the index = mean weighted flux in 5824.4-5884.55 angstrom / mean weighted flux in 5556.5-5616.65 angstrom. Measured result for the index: 1.00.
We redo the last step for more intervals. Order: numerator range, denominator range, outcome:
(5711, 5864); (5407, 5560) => 0.84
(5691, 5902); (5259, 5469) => 0.88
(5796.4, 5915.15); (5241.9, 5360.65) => 0.97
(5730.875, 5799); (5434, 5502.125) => 0.81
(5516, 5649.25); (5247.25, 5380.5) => 0.96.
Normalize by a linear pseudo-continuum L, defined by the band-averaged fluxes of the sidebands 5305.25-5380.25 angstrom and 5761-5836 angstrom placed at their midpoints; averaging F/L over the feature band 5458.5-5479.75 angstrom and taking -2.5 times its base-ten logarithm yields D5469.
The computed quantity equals -0.18 mag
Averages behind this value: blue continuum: 21.6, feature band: 23.9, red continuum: 16.7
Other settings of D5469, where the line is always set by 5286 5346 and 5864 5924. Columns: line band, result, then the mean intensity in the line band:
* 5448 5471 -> -0.24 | 25.7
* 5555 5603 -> 0.06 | 18.7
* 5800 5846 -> 0.15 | 15.7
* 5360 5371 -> -0.04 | 21.9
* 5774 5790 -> 0.04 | 17.7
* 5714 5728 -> 0.06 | 17.8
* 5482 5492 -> -0.07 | 21.8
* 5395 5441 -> -0.20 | 25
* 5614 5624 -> 0.08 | 18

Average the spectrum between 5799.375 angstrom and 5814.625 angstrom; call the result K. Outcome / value 15.6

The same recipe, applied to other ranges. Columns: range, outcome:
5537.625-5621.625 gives 18.5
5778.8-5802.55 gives 17.8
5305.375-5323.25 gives 22.2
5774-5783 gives 17.6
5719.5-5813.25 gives 17.5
